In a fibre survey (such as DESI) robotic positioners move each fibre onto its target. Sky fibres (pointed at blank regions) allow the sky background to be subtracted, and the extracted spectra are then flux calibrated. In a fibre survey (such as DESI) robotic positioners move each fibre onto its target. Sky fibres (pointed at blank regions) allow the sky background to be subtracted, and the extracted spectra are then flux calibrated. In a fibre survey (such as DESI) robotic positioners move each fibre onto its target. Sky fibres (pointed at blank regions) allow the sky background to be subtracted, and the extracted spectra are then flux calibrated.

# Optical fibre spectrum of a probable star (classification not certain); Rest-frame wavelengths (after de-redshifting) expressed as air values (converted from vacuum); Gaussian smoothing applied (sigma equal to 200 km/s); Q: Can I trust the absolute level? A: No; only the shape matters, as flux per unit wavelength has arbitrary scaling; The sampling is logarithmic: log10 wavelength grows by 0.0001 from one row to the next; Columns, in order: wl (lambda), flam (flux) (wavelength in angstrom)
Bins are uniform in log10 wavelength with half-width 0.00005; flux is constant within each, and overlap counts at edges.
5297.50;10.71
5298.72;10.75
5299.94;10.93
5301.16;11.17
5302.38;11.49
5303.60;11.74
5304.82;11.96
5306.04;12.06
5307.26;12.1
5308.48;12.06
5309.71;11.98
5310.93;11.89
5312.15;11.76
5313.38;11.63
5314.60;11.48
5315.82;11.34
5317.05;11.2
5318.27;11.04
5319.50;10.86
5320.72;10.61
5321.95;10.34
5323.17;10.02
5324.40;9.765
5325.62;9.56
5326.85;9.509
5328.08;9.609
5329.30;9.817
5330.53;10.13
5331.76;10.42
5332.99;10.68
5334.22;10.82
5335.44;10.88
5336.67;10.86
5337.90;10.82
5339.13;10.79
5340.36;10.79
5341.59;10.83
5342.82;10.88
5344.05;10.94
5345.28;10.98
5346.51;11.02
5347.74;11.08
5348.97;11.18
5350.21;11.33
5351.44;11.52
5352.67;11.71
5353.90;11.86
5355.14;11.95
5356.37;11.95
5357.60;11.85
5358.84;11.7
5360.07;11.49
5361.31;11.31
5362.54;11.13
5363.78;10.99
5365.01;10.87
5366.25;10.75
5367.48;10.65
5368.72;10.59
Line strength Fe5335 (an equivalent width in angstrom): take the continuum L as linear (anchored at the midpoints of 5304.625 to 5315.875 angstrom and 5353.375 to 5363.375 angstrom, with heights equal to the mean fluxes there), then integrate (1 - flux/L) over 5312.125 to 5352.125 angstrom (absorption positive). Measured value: 3.5 angstrom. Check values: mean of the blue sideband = 11.8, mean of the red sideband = 11.6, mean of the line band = 10.7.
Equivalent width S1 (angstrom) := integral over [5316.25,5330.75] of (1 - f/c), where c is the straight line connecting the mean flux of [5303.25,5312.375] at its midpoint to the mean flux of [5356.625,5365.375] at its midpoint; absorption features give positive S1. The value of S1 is 1.93 angstrom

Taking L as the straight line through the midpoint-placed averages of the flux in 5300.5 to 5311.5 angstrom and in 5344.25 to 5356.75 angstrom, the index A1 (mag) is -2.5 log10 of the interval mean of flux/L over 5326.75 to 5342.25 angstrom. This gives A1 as 0.11 mag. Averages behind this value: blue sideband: 11.8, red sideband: 11.4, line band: 10.5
